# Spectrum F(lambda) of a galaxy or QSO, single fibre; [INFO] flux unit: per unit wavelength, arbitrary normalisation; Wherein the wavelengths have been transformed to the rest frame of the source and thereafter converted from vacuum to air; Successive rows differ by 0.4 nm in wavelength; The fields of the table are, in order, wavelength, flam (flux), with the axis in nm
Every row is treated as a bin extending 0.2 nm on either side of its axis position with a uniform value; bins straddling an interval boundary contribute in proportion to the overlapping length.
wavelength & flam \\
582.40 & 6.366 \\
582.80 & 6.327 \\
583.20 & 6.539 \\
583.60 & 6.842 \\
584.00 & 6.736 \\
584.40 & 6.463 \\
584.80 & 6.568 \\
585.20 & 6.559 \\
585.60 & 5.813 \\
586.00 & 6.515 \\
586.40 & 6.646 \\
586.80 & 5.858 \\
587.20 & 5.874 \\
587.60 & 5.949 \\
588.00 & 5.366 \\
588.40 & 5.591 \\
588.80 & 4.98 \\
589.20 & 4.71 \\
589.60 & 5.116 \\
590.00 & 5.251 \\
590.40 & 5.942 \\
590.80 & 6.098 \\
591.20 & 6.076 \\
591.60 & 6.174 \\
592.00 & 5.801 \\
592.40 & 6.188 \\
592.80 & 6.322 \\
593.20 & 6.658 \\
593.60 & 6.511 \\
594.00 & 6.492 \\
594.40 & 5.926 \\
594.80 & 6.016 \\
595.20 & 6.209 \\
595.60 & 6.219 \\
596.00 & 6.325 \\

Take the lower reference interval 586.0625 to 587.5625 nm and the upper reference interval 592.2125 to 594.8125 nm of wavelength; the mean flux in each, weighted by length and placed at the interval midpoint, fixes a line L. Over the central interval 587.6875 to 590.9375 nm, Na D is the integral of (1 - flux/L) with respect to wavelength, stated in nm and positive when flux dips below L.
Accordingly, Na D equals 0.431 nm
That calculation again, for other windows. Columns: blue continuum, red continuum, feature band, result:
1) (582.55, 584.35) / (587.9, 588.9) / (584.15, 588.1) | -0.18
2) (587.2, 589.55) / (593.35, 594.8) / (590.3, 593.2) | -0.11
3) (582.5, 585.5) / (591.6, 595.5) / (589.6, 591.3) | 0.16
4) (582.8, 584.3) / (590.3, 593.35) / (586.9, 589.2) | 0.32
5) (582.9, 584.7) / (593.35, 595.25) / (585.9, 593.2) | 0.68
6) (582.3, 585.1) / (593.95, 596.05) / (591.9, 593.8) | -0.02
